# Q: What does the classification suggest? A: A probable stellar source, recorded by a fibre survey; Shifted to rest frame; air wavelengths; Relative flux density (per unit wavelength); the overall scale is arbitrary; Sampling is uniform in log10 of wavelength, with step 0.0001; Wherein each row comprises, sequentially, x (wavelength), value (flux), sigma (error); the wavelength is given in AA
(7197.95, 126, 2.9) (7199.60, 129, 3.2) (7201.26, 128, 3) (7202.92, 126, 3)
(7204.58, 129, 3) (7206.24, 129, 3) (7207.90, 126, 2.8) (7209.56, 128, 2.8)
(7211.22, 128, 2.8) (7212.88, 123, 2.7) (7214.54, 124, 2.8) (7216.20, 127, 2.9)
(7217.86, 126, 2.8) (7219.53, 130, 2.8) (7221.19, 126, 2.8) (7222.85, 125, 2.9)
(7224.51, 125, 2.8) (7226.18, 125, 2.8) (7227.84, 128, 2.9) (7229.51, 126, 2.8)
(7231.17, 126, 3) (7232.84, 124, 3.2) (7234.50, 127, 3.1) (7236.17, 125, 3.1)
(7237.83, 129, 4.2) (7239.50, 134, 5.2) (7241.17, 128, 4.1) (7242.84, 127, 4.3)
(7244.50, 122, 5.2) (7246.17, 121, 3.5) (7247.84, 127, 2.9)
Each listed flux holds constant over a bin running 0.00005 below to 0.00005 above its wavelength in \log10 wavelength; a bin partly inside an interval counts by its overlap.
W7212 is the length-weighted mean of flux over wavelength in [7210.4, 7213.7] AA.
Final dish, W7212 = 126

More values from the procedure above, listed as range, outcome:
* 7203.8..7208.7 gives 128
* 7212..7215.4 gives 124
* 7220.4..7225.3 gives 125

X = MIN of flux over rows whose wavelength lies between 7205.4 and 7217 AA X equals 123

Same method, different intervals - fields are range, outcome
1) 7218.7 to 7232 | 125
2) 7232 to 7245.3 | 122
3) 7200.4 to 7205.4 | 126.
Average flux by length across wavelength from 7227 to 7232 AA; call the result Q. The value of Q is 127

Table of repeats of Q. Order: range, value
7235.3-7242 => 129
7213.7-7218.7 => 126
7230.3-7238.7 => 126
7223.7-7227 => 125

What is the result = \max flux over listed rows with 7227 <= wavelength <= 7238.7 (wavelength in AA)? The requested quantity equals 129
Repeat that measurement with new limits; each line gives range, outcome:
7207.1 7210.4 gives 128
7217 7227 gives 130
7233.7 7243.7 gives 134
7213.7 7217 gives 127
